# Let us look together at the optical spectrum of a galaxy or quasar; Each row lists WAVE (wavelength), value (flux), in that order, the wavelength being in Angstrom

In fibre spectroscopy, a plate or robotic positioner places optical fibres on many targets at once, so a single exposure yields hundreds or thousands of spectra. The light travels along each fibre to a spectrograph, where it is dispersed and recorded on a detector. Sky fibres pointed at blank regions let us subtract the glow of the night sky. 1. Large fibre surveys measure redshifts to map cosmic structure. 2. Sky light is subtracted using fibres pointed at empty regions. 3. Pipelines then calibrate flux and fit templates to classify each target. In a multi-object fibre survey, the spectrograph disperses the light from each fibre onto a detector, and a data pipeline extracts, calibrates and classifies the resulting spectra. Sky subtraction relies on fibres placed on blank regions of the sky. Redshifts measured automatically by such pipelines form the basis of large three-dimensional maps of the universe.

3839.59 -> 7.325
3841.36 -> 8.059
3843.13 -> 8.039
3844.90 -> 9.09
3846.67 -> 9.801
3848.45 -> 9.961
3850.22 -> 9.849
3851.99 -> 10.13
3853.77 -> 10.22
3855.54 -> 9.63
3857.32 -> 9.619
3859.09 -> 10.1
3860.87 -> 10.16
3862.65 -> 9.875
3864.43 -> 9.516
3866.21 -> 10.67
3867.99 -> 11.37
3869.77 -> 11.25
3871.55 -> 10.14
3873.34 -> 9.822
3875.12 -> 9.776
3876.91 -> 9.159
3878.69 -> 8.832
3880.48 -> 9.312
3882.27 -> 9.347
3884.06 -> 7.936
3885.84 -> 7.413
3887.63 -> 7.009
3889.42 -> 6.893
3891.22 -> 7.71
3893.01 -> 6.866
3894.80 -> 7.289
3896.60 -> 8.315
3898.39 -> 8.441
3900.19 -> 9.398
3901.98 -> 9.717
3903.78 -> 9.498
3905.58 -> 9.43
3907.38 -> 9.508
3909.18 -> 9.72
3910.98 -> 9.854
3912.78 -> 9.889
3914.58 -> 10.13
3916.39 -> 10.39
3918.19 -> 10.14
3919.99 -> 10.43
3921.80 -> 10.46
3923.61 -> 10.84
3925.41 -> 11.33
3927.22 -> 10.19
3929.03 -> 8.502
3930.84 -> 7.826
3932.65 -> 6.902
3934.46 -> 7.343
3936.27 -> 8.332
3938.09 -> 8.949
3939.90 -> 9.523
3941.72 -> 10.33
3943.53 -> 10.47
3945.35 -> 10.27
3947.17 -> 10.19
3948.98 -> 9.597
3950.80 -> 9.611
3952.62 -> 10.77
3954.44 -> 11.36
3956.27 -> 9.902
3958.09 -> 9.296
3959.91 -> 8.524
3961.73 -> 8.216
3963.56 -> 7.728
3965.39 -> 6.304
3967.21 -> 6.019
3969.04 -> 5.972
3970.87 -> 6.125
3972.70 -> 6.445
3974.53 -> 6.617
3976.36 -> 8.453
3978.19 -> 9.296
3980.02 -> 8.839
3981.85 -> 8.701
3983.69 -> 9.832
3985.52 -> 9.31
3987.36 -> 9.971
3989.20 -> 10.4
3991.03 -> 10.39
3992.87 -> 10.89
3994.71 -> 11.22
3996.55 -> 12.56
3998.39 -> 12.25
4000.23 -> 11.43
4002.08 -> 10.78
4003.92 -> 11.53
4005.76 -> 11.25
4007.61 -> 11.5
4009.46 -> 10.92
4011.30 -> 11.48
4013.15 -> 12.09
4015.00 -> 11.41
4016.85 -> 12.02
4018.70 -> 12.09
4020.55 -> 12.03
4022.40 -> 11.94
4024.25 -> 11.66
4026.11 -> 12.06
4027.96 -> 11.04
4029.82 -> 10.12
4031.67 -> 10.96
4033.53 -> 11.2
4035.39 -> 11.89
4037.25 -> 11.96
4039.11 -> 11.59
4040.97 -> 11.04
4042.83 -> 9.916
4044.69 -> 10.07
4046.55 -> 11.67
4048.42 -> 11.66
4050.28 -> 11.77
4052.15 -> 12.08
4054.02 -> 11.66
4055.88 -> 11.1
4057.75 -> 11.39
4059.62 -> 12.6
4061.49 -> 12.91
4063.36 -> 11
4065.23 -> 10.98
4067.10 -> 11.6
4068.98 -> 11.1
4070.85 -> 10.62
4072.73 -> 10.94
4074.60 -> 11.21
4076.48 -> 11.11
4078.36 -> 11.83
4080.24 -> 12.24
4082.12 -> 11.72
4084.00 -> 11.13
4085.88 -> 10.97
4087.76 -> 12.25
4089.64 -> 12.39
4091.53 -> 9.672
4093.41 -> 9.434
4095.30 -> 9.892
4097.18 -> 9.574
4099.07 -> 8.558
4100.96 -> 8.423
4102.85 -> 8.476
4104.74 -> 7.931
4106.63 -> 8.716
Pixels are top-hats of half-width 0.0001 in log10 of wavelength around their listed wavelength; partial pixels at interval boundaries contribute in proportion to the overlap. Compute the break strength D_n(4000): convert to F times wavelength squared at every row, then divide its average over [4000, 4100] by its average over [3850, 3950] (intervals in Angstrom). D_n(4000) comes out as 1.3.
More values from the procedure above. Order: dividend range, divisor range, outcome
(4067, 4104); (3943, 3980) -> 1.32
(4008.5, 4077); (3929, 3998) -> 1.32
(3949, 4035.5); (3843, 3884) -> 1.10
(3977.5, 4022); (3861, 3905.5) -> 1.29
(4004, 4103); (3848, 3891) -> 1.30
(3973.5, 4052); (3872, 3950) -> 1.25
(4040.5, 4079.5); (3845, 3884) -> 1.27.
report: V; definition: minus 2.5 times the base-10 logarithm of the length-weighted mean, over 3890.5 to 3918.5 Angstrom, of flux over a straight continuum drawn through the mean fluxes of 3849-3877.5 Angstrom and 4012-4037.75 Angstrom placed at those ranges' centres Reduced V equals 0.15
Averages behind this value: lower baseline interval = 10.1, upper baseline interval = 11.6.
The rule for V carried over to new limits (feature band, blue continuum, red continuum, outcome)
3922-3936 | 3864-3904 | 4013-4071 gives 0.07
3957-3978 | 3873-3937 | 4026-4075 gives 0.33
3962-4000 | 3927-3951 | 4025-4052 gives 0.13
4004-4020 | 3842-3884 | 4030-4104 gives -0.09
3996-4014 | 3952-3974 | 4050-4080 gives -0.22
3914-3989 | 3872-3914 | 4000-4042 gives 0.11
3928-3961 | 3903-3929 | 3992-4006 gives 0.14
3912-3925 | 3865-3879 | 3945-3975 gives -0.13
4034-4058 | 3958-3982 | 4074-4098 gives -0.16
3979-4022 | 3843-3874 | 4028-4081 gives 0.00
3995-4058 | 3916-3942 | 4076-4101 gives -0.13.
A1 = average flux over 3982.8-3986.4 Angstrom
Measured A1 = 9.58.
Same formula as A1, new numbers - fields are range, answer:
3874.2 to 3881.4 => 9.27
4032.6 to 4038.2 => 11.7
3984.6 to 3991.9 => 10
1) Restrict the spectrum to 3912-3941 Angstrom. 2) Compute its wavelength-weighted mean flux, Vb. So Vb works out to 9.45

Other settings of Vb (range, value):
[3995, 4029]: 11.7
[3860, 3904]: 9.02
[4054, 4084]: 11.5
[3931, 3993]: 8.81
